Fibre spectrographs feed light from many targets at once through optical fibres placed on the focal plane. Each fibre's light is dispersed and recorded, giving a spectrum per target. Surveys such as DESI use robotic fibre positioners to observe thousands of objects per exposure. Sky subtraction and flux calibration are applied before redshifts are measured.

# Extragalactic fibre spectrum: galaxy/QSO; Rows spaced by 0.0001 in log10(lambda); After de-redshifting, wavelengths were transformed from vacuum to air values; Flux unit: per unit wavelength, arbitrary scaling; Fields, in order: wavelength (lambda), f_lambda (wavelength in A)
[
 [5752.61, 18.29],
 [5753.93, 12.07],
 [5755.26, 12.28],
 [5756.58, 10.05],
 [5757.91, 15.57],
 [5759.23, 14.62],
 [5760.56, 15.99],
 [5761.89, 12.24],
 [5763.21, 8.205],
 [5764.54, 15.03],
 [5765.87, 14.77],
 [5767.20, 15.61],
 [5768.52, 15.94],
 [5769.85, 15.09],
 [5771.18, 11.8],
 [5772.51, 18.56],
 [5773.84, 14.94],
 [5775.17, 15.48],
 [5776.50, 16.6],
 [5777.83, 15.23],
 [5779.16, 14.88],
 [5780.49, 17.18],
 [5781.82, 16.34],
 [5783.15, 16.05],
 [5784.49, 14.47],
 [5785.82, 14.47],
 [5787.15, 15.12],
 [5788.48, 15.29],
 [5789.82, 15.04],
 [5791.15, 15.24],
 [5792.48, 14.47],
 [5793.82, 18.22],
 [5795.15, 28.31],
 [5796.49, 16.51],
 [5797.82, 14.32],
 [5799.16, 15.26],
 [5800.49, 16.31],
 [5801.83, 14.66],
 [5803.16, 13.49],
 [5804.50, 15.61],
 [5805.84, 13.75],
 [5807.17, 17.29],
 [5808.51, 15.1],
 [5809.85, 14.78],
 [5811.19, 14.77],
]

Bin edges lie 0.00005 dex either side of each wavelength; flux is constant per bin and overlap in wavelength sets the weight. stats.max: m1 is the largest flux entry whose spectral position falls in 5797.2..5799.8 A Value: 15.26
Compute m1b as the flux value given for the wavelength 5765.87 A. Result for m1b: 14.77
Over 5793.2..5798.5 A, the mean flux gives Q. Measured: 19.3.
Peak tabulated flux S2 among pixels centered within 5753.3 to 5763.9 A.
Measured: 15.99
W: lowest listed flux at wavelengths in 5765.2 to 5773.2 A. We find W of 11.8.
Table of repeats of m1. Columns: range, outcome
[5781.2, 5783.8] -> 16.34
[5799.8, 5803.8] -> 16.31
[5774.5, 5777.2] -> 16.6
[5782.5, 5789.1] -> 16.05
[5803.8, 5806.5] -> 15.61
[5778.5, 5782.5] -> 17.18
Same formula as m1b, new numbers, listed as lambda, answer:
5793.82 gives 18.22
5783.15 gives 16.05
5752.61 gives 18.29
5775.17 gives 15.48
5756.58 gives 10.05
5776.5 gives 16.6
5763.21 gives 8.205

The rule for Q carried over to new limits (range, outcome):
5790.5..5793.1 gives 14.9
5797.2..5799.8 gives 14.8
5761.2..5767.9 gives 13.2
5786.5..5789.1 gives 15.2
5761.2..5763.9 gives 10.3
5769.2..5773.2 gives 15.1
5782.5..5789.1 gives 15.1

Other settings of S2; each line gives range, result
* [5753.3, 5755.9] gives 12.28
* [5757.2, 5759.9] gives 15.57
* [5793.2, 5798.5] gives 28.31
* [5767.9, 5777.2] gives 18.56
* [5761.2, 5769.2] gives 15.94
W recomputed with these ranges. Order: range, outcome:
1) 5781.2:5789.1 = 14.47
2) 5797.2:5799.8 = 14.32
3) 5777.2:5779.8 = 14.88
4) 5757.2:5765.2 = 8.205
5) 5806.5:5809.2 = 15.1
